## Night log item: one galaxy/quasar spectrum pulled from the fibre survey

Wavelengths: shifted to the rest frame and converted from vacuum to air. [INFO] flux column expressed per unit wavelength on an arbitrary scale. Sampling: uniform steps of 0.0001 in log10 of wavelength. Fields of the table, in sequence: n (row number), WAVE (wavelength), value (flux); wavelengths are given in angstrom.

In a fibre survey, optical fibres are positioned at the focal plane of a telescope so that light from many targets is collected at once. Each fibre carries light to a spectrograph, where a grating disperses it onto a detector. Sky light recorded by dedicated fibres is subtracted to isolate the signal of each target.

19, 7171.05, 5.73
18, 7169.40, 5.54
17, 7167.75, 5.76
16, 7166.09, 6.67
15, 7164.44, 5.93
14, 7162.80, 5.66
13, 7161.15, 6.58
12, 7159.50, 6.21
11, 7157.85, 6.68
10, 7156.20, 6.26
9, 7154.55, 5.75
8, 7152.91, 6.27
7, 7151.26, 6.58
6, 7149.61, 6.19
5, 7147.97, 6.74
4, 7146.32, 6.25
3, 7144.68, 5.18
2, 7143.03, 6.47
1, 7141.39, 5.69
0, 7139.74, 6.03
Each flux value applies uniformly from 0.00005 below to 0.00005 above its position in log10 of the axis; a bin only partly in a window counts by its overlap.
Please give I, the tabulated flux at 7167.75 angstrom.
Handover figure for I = 5.76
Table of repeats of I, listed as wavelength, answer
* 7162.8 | 5.66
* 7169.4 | 5.54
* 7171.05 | 5.73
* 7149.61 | 6.19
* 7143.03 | 6.47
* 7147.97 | 6.74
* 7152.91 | 6.27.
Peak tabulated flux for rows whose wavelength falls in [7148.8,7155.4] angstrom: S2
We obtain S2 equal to 6.58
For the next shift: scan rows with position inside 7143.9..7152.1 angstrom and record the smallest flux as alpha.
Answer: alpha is 5.18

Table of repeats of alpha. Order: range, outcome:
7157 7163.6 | 5.66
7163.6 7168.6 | 5.76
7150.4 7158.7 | 5.75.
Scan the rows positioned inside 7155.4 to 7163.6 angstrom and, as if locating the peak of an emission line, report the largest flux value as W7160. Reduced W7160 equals 6.68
